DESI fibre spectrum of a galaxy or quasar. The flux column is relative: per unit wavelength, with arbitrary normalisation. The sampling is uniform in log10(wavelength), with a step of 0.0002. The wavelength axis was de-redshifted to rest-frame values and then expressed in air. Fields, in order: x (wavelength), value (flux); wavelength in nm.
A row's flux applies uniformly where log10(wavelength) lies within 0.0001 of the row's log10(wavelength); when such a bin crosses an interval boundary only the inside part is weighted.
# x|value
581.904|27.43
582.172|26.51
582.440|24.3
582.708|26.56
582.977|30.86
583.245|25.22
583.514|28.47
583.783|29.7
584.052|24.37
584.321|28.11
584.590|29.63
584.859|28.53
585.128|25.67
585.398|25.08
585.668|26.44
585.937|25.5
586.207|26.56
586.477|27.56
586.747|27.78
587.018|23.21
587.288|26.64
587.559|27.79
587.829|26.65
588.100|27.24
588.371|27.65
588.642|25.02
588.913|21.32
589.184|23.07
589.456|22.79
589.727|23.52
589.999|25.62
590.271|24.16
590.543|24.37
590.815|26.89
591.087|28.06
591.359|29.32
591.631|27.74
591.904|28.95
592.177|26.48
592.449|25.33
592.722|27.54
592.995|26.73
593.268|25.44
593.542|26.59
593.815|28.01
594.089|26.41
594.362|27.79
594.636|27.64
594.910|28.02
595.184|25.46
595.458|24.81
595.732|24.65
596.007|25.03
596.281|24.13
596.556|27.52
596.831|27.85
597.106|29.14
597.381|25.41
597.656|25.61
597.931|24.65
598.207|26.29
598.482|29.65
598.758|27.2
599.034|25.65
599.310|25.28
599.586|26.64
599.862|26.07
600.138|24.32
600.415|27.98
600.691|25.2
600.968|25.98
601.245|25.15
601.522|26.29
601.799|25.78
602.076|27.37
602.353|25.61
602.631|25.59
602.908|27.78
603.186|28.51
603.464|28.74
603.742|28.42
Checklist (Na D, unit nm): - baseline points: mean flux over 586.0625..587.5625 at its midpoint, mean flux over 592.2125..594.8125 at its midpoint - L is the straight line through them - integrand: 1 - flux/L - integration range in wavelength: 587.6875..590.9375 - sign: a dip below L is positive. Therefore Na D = 0.21 nm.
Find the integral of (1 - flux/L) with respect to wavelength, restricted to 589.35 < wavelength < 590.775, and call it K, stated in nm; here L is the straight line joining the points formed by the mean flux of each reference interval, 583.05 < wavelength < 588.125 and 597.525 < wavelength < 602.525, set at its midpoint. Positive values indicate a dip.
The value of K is 0.13 nm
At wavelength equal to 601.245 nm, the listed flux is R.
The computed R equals 25.15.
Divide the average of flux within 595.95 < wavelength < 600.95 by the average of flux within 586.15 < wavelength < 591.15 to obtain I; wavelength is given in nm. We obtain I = 1.03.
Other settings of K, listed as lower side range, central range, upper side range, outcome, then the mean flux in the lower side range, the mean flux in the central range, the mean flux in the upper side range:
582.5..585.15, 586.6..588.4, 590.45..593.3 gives 0.05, 27.7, 26.7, 27.1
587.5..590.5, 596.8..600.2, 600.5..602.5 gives -0.10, 24.9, 26.4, 26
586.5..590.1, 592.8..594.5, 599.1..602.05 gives -0.08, 25.3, 26.9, 25.9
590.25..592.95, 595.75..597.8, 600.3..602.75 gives 0.02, 27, 26.3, 26.1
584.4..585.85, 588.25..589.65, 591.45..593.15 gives 0.17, 27.1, 23.9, 27.2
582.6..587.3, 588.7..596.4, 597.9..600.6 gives 0.22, 27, 25.9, 26.4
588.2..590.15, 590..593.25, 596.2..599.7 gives -0.25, 24.2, 26.8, 26.6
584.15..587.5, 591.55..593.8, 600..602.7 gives -0.04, 26.7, 26.9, 25.9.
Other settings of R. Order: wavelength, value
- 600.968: 25.98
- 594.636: 27.64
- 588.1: 27.24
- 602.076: 27.37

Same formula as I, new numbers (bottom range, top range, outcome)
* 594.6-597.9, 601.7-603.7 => 1.04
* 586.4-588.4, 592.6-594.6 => 1.01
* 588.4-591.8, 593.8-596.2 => 1.04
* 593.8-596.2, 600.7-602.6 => 0.99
